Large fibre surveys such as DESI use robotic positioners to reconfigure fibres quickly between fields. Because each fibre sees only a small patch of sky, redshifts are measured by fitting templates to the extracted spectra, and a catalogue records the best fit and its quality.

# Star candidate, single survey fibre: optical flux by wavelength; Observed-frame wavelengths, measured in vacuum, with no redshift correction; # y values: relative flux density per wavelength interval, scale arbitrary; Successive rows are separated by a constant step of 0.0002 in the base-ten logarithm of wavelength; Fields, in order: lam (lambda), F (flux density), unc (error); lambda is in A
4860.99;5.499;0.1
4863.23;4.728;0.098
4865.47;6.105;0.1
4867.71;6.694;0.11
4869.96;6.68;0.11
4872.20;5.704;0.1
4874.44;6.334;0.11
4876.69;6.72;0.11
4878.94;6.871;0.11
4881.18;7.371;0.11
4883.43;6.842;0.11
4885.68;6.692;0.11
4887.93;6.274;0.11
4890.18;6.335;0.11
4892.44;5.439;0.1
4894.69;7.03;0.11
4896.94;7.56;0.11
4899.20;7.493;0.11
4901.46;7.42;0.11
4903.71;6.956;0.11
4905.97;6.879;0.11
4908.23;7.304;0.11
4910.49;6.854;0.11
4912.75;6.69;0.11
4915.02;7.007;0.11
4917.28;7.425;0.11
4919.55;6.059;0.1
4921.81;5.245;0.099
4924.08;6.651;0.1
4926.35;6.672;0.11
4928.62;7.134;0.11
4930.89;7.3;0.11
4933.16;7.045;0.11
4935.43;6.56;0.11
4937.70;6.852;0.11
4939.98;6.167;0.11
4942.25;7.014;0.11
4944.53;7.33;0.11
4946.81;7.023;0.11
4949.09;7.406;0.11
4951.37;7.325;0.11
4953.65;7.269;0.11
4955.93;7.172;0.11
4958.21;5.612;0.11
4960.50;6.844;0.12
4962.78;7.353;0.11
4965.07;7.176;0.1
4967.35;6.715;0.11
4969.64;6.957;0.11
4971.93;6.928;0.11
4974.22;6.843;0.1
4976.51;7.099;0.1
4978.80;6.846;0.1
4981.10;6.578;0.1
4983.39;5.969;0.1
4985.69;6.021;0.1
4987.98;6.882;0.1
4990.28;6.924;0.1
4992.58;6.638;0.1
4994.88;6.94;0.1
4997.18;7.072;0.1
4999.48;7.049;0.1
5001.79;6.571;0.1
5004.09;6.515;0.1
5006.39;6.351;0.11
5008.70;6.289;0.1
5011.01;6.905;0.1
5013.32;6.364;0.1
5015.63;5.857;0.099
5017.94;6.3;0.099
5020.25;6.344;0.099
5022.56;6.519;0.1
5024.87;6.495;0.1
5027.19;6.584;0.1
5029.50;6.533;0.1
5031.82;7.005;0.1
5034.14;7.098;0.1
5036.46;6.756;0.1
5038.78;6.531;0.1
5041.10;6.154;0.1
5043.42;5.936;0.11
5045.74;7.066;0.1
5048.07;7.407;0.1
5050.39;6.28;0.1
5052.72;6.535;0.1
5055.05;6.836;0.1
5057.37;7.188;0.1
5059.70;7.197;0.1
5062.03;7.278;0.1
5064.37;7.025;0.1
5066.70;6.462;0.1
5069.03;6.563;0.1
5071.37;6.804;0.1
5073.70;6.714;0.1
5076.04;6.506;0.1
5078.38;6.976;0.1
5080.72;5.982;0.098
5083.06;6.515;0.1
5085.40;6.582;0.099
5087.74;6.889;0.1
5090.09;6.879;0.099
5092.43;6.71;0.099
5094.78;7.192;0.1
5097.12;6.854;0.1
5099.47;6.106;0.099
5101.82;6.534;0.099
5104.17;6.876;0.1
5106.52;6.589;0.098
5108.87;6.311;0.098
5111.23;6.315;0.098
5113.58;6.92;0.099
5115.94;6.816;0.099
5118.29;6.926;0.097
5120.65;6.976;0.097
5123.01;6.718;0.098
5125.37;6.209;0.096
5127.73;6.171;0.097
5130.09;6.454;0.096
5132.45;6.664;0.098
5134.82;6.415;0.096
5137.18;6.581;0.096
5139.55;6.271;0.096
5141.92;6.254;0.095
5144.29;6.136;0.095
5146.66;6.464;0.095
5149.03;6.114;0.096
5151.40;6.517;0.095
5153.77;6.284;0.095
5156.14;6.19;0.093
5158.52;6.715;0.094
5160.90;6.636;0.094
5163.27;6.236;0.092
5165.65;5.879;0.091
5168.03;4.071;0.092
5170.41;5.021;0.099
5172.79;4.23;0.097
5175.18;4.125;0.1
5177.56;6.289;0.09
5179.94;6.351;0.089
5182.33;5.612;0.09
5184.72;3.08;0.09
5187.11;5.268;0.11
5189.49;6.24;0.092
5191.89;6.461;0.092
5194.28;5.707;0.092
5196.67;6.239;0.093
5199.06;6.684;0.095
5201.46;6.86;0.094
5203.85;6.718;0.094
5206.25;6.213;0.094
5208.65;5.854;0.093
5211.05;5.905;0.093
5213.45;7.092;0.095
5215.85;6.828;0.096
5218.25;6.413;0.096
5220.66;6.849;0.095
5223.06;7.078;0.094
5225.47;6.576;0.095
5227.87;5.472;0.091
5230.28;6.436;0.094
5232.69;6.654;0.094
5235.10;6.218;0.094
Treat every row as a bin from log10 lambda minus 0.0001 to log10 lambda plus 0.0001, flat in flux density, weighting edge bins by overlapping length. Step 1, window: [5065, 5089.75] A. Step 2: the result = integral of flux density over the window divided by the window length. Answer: 6.62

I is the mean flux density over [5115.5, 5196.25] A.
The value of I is 6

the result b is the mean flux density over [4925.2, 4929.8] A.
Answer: 6.9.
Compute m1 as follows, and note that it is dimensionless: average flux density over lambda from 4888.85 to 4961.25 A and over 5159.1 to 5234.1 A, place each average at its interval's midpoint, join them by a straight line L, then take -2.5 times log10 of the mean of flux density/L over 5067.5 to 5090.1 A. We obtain -0.045 mag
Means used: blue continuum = 6.84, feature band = 6.62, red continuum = 5.98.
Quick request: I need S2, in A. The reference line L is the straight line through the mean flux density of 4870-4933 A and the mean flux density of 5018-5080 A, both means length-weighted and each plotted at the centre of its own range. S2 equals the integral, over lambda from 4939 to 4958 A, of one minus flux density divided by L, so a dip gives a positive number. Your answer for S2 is -0.8 A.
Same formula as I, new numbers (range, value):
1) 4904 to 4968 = 6.86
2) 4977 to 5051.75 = 6.59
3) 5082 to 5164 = 6.54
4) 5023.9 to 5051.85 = 6.65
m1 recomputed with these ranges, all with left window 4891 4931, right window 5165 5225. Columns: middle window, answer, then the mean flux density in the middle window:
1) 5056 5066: -0.129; 7.13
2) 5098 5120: -0.074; 6.61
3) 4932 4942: 0.007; 6.69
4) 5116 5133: -0.082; 6.6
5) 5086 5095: -0.104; 6.86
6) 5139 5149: -0.035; 6.26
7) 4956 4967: -0.021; 6.79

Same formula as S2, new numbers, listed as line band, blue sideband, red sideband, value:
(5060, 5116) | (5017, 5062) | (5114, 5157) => -1.0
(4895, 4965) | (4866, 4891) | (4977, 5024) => -3.8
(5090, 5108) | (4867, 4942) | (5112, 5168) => -0.7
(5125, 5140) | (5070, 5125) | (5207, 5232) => 0.5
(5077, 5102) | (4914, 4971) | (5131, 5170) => -1.1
